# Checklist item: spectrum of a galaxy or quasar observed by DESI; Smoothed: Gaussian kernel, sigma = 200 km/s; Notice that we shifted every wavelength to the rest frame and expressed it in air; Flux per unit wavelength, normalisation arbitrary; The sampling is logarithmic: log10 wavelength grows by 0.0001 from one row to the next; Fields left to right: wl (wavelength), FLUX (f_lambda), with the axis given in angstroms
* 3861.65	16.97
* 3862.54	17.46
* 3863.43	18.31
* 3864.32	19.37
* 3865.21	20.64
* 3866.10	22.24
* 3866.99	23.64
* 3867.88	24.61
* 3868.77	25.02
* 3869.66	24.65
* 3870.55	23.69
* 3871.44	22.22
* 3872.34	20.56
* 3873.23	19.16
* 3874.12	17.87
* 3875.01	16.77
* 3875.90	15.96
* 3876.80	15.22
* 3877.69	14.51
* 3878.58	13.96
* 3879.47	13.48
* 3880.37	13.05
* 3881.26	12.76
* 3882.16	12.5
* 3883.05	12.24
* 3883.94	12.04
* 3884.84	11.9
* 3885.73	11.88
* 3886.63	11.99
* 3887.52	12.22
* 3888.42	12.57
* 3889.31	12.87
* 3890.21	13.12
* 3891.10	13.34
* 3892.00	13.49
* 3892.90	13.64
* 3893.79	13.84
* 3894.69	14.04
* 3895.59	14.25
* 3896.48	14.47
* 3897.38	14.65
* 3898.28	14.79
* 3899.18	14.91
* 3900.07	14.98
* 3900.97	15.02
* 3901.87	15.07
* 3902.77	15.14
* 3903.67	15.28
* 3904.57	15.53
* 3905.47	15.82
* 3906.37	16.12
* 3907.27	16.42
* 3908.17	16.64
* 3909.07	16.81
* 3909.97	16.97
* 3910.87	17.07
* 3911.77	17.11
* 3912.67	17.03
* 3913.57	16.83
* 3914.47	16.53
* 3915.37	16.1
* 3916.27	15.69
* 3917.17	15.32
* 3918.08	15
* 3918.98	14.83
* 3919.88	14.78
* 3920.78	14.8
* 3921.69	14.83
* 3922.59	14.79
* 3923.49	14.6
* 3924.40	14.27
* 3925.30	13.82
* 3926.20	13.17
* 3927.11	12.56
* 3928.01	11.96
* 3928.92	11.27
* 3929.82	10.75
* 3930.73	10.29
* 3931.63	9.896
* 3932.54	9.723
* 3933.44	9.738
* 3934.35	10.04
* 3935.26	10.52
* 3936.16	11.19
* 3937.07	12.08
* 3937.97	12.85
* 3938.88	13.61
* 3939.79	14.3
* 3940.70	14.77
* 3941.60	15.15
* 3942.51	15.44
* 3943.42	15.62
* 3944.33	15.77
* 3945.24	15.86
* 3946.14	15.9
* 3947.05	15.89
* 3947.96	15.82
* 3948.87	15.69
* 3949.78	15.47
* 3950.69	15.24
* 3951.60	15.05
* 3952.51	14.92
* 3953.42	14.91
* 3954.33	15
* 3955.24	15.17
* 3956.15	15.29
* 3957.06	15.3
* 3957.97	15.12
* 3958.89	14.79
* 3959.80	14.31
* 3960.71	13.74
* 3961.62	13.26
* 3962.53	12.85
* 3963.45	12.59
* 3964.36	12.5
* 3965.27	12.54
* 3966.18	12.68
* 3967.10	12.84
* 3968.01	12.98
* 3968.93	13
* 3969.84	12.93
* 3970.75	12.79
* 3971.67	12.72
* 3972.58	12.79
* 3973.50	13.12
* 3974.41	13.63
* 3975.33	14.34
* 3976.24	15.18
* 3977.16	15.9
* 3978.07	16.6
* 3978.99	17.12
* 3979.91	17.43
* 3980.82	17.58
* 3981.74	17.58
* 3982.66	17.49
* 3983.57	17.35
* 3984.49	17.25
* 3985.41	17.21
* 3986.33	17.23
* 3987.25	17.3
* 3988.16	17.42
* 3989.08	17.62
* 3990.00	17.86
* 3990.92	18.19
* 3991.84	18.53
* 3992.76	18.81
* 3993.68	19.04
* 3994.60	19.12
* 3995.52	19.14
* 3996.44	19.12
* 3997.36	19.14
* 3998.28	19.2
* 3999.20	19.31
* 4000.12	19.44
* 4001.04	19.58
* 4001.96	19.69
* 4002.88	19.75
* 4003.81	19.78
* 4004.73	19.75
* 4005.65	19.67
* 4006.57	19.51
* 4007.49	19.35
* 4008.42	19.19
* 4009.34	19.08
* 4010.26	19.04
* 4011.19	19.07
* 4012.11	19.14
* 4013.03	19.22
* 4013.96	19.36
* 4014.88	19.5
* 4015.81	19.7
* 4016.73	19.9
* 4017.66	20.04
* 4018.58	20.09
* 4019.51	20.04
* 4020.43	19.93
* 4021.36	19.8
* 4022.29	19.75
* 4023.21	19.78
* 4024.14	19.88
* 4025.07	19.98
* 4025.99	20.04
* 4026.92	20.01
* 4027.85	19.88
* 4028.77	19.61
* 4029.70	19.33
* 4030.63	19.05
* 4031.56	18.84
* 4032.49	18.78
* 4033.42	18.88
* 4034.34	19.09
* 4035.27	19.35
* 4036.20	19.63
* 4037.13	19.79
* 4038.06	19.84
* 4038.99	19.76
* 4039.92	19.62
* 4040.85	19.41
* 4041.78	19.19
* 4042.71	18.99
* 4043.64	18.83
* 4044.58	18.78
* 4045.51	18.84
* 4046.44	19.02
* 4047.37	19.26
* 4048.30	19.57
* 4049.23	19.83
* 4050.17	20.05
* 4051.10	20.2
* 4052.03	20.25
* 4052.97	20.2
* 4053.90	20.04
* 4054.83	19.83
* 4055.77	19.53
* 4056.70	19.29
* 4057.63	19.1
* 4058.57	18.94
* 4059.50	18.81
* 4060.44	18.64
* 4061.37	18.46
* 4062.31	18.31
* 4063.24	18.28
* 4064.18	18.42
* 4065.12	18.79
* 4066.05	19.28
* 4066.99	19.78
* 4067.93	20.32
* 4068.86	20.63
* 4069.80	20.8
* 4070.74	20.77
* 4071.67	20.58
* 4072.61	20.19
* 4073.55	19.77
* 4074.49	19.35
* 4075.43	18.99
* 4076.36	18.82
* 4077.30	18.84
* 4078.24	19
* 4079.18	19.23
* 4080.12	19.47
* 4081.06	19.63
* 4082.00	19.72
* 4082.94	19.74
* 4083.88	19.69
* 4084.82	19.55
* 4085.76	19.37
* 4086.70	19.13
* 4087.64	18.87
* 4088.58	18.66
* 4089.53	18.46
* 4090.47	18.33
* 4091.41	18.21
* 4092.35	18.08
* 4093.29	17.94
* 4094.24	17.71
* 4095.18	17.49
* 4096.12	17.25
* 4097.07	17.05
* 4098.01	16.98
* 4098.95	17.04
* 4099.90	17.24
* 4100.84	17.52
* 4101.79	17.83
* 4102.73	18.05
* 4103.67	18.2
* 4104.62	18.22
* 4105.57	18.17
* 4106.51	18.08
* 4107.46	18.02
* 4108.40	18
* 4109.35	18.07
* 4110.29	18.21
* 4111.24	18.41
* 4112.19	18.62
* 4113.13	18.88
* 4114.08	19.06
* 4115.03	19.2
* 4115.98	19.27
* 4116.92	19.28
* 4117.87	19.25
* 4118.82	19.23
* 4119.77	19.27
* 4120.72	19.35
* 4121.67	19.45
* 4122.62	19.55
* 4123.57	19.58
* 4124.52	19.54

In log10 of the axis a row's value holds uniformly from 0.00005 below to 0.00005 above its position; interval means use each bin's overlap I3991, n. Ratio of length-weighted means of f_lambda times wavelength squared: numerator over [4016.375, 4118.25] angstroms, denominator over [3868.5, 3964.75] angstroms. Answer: 1.4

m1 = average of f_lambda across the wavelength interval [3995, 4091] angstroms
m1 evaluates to 19.4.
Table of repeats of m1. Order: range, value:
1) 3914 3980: 13.9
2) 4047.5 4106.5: 19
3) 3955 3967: 13.8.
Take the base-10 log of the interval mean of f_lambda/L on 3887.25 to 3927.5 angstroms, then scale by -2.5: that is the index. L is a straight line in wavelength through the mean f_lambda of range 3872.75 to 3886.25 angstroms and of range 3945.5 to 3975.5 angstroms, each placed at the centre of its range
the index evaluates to -0.06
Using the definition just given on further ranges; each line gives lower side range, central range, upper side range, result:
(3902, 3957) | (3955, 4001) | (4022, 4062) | 0.05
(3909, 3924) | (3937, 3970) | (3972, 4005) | 0.16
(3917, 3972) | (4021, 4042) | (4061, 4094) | -0.13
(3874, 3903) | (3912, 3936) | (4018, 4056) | 0.13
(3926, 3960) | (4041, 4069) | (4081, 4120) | -0.13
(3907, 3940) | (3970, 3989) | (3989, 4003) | 0.13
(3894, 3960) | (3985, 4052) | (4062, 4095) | -0.11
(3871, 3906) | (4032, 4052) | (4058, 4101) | -0.08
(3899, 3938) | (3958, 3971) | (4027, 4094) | 0.20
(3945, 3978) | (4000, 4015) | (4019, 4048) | -0.11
